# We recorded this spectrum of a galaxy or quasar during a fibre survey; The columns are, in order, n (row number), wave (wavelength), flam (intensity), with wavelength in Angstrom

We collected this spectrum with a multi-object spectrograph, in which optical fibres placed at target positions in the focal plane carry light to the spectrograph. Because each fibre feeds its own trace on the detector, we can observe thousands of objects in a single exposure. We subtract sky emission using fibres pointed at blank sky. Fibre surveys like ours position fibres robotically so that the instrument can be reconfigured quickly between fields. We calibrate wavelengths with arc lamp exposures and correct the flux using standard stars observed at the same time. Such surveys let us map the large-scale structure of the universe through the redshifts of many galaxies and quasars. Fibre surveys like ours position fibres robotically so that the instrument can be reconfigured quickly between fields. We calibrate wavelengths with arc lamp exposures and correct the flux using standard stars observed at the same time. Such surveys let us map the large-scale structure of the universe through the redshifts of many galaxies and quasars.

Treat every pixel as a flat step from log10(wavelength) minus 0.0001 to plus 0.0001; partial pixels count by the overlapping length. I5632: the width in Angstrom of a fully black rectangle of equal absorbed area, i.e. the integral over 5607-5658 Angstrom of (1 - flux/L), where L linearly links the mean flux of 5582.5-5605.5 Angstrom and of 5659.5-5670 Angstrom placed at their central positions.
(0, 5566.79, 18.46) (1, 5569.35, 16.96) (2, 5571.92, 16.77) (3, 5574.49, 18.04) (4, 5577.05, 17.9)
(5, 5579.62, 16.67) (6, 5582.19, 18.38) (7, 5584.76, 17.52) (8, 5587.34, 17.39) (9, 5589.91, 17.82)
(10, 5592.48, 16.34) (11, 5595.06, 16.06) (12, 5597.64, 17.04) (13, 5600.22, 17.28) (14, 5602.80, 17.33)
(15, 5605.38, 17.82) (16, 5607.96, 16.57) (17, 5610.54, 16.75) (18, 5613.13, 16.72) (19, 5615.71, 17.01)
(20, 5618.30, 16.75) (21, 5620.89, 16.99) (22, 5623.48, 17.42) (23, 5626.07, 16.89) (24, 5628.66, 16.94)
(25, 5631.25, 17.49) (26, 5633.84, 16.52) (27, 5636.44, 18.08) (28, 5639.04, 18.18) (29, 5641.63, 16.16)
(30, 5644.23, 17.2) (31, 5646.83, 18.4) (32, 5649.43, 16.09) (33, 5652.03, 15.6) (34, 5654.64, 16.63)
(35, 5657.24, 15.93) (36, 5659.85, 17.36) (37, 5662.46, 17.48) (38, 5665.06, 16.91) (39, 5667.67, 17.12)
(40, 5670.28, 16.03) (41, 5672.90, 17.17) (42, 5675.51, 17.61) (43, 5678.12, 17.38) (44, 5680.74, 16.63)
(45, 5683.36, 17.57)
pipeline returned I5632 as 0.6 Angstrom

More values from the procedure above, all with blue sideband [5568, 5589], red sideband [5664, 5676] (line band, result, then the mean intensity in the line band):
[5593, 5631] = 0.6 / 17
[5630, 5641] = -0.2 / 17.5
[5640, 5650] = 0.0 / 17.1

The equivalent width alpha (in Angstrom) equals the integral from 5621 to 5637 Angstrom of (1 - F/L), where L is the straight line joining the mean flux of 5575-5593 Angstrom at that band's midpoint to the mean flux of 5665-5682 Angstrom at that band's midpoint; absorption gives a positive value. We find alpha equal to 0.1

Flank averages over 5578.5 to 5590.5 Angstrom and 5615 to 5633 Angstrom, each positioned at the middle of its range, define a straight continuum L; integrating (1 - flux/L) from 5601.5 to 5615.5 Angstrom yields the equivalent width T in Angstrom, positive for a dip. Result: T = 0.2 Angstrom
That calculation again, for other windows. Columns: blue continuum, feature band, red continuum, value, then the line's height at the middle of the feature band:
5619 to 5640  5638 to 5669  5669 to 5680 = 0.42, 17.1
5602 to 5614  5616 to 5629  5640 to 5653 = -0.05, 16.9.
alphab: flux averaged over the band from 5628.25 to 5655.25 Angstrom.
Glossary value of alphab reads 17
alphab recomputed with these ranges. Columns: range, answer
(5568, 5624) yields 17.2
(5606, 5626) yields 16.9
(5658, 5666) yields 17.2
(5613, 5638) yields 17.1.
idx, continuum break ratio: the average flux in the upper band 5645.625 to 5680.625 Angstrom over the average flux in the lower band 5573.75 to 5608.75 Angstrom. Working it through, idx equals 0.98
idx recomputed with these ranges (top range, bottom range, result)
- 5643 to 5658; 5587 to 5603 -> 0.98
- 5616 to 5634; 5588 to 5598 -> 1.01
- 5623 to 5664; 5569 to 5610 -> 0.99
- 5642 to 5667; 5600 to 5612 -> 0.98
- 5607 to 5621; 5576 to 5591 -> 0.95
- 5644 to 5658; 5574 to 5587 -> 0.94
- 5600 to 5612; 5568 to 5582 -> 0.99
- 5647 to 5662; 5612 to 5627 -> 0.97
